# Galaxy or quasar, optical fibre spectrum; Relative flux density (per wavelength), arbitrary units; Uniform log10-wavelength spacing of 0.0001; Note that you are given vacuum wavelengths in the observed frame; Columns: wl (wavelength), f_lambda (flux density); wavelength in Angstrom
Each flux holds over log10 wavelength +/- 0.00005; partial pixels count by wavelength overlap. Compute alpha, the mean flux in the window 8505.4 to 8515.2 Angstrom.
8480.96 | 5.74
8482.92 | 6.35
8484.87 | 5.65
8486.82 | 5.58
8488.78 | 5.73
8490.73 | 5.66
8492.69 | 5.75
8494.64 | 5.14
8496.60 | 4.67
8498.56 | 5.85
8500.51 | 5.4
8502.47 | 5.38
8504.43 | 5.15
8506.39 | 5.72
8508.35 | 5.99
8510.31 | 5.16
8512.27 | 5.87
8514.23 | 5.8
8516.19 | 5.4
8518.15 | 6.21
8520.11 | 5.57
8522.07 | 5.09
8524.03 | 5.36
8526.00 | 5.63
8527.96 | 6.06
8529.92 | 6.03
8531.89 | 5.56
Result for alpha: 5.71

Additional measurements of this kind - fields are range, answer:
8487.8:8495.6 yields 5.57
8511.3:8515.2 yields 5.84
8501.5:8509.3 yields 5.56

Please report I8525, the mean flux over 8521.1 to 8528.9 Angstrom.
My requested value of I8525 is 5.53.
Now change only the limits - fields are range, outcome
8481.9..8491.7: 5.79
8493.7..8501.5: 5.26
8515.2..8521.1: 5.73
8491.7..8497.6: 5.18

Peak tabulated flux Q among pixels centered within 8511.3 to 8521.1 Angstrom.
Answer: 6.21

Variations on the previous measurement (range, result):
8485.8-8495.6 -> 5.75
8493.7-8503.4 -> 5.85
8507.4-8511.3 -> 5.99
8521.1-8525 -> 5.36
